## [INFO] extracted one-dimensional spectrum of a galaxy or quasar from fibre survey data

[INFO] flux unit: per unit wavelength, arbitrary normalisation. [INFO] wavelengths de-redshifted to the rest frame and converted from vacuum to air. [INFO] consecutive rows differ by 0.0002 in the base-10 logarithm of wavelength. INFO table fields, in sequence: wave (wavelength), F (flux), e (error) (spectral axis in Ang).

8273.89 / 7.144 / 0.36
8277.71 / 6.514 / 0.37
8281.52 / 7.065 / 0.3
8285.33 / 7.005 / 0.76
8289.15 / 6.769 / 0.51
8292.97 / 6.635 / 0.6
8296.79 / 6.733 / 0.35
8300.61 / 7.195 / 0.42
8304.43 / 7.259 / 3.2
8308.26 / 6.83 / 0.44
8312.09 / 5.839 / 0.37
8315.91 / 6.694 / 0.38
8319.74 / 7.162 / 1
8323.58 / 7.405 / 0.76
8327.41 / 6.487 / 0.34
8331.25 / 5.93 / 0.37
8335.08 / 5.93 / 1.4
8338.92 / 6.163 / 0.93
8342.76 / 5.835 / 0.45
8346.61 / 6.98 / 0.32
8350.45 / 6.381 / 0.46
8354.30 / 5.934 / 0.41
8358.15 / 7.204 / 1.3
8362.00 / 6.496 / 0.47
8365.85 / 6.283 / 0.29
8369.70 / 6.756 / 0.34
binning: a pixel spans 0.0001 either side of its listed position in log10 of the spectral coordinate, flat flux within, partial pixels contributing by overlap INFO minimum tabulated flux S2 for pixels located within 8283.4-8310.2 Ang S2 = 6.635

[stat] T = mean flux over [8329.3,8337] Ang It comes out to 5.93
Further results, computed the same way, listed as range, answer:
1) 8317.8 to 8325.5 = 7.28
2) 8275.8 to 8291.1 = 6.84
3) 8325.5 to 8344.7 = 6.07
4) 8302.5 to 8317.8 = 6.66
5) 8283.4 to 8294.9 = 6.8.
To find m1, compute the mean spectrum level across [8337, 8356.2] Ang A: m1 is 6.26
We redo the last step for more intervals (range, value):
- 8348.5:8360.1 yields 6.51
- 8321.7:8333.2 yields 6.61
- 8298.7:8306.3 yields 7.23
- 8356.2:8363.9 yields 6.85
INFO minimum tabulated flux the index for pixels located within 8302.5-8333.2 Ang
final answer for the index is 5.839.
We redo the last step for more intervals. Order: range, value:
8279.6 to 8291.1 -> 6.769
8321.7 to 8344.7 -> 5.835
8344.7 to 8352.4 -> 6.381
